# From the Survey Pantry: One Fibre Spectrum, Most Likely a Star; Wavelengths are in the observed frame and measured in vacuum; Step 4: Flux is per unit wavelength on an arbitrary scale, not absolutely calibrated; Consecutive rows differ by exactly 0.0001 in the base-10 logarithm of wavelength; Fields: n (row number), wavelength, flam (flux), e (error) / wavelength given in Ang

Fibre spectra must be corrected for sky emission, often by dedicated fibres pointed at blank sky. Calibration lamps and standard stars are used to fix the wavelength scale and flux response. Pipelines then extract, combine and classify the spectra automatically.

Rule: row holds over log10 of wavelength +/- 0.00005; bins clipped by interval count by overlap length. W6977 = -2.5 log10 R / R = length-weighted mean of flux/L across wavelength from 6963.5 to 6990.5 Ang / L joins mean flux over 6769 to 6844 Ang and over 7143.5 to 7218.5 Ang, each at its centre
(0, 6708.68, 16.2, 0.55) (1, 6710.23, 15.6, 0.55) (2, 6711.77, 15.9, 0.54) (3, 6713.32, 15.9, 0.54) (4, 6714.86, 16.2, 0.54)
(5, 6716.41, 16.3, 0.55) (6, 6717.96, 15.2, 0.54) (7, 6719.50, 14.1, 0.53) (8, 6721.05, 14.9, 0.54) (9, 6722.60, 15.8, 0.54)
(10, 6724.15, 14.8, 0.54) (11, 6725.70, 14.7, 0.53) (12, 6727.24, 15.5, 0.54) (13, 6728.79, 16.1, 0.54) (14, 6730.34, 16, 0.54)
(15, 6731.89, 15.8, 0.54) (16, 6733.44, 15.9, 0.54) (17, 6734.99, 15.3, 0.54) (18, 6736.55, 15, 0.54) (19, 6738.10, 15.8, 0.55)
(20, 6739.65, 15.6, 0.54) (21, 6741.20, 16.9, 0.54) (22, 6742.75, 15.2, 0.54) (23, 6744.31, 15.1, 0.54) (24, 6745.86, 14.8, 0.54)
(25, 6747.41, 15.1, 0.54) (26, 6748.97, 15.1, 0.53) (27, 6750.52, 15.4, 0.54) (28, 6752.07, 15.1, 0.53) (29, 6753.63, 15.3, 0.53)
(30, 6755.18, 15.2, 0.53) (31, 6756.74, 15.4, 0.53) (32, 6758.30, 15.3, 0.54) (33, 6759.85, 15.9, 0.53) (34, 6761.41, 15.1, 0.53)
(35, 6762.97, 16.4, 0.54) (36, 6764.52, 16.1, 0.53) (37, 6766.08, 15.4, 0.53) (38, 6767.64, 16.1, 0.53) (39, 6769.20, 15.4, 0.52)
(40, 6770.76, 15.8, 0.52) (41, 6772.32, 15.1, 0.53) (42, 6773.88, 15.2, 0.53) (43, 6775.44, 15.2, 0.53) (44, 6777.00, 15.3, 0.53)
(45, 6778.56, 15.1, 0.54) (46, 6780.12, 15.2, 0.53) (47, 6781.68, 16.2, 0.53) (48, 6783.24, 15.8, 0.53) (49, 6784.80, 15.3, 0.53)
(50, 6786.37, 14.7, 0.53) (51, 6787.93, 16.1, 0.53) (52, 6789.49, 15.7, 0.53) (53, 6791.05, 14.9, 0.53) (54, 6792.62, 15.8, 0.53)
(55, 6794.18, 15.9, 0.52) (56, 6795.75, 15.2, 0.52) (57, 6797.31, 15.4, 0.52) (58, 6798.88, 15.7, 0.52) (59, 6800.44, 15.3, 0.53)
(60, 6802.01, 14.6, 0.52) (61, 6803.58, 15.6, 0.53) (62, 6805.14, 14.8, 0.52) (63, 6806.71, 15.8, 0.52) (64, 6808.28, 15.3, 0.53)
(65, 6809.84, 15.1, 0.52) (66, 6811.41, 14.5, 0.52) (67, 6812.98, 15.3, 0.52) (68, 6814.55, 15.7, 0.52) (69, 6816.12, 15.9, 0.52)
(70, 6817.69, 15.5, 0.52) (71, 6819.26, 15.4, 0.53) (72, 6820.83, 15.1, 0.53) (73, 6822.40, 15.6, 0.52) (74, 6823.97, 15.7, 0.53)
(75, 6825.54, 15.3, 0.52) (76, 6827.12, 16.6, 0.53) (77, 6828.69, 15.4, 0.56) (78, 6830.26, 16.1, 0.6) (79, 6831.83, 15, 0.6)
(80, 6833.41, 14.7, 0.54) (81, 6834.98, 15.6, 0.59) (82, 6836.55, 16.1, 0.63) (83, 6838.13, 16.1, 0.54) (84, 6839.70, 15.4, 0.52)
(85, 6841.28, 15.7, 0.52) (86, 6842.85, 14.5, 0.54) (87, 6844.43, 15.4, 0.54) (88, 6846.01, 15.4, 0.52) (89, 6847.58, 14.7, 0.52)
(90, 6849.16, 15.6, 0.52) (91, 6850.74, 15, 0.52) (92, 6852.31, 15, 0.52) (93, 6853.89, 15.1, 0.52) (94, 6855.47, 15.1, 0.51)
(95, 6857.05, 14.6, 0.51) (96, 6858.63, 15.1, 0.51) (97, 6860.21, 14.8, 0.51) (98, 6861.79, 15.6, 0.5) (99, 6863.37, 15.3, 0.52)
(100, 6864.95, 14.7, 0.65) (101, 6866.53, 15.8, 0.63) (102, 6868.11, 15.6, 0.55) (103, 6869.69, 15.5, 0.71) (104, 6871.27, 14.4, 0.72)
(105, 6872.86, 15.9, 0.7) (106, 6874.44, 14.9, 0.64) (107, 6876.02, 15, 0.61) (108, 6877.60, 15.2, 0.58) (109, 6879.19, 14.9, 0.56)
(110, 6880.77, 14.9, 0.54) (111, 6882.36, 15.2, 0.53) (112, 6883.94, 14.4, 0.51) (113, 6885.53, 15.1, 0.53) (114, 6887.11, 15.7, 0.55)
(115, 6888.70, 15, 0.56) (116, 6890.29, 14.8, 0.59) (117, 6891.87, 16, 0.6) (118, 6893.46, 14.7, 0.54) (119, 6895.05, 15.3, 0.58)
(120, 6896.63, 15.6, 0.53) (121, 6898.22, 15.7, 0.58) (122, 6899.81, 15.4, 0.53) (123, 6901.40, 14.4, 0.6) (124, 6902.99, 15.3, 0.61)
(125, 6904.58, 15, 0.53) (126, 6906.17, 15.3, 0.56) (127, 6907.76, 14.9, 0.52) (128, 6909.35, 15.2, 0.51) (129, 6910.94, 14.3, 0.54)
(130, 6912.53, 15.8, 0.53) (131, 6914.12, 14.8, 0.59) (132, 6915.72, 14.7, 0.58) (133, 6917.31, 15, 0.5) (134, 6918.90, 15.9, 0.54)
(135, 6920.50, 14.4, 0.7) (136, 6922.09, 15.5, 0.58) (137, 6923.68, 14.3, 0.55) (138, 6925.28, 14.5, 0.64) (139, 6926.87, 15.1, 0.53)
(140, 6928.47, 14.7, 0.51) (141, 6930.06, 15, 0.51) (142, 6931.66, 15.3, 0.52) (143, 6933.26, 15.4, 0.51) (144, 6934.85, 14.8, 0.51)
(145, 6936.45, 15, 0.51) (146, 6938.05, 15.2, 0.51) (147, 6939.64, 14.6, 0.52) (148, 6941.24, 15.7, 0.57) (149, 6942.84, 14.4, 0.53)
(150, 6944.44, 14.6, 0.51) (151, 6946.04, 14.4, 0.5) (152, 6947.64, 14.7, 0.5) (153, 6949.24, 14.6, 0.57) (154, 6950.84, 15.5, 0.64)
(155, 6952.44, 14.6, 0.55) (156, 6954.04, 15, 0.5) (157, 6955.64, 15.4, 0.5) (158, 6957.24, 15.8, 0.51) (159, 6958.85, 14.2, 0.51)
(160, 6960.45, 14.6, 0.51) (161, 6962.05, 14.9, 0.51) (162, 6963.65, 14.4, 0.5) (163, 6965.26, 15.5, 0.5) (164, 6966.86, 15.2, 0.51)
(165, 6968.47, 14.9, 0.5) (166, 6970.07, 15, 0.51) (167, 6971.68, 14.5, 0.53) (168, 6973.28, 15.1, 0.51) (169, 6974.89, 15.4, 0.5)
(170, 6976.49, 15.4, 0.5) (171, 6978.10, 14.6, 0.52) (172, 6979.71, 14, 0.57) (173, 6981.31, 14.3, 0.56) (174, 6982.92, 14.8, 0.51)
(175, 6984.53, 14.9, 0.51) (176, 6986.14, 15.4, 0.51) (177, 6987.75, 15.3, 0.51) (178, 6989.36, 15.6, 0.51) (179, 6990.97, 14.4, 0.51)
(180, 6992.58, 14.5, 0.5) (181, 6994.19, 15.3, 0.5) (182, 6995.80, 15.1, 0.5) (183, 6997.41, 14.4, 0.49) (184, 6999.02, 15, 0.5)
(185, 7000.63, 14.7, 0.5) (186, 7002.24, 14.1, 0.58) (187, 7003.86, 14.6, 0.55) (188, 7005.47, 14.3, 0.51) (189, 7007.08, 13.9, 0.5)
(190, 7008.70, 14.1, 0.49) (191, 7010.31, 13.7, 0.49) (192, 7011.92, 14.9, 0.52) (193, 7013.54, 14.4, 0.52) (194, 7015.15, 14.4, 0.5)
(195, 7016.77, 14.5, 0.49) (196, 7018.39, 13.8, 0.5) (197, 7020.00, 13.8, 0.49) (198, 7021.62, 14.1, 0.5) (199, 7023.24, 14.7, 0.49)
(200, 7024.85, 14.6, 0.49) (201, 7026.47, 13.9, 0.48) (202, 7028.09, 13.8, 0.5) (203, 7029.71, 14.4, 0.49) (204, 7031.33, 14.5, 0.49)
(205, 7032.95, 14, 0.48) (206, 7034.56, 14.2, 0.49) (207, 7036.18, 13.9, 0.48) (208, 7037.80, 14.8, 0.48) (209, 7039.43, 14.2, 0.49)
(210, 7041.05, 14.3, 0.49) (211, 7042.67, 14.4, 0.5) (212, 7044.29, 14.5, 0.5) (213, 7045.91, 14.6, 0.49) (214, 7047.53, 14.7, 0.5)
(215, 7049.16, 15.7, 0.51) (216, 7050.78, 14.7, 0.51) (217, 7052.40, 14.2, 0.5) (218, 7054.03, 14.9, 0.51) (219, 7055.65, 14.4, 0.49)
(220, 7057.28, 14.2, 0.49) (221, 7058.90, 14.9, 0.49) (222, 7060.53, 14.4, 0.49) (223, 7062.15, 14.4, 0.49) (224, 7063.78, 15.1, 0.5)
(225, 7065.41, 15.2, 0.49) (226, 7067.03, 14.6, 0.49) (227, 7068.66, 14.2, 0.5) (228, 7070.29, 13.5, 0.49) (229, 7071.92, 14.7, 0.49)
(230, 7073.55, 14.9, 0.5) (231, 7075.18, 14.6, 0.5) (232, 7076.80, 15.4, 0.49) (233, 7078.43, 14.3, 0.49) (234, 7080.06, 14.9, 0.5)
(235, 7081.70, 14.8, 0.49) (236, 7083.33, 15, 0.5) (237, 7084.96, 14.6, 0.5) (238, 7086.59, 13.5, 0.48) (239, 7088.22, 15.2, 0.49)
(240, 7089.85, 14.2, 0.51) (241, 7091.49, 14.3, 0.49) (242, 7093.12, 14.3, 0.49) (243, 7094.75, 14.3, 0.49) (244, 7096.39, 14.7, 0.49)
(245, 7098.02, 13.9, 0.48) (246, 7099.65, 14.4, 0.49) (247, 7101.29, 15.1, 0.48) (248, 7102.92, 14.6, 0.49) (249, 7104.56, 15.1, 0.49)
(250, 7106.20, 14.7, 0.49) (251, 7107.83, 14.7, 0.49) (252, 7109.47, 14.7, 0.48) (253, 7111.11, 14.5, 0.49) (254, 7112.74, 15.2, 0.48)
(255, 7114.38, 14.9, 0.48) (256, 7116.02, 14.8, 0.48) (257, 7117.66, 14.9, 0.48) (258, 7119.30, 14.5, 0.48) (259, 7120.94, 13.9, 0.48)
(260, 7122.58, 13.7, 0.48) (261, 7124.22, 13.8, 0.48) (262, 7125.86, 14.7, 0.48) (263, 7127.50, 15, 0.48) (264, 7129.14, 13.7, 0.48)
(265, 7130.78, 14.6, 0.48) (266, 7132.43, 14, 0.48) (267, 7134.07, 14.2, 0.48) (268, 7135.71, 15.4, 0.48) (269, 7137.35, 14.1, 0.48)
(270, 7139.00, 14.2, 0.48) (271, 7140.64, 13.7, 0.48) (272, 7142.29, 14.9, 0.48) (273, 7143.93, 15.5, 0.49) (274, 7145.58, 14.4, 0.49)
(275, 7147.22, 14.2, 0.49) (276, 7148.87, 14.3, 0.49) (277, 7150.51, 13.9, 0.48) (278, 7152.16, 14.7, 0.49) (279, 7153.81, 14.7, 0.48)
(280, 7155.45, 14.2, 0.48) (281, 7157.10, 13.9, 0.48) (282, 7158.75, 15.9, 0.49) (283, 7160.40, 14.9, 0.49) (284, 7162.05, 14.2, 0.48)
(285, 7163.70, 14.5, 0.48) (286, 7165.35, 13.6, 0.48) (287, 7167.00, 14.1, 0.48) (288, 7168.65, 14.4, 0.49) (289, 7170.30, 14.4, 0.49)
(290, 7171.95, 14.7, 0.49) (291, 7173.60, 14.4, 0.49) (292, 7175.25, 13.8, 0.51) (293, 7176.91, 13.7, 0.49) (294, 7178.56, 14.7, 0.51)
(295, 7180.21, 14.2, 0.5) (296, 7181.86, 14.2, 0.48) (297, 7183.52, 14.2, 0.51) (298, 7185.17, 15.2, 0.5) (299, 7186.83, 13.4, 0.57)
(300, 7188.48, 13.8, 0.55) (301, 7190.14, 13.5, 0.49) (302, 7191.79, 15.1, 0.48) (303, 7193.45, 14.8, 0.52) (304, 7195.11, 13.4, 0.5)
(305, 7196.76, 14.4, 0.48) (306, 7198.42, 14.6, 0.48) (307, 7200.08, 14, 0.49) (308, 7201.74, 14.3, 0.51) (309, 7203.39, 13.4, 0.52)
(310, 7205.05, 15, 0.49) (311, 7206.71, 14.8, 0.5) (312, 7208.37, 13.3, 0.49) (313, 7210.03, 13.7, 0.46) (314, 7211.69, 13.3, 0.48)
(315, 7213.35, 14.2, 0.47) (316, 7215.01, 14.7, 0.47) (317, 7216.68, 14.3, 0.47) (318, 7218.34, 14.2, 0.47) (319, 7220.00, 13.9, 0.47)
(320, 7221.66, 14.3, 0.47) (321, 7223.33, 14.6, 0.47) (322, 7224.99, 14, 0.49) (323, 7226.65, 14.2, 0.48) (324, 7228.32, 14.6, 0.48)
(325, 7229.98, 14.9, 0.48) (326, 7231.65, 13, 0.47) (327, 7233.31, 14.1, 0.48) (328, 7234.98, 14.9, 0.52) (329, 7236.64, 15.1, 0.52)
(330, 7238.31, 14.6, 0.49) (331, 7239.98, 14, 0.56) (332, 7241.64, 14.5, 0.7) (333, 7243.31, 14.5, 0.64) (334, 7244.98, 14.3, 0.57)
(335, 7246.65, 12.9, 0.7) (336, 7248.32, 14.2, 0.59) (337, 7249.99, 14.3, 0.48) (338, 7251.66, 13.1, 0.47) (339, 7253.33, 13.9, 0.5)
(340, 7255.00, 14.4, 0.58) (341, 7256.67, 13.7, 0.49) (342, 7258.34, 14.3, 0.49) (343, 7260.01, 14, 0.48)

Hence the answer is 0.00 mag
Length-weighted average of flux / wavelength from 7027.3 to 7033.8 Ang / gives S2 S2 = 14.2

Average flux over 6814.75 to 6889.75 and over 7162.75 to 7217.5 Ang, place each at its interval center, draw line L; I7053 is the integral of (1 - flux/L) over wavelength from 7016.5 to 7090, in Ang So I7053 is 0.7 Ang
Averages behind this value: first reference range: 15.3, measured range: 14.5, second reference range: 14.2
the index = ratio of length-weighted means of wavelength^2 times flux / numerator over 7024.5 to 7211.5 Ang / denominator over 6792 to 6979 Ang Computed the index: 1.02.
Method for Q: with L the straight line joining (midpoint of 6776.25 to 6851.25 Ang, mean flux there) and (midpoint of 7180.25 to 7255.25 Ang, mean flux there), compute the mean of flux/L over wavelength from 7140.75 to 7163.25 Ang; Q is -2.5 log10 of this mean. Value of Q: -0.014 mag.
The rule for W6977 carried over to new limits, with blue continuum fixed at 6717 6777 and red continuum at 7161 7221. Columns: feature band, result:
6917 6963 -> 0.00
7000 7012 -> 0.03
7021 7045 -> 0.03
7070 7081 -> -0.01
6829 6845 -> -0.02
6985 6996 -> -0.02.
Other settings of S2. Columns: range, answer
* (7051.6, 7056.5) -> 14.5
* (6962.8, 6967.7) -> 15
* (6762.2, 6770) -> 15.9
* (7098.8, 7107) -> 14.8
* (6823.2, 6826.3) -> 15.5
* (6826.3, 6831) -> 16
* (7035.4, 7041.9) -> 14.3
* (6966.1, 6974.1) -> 14.9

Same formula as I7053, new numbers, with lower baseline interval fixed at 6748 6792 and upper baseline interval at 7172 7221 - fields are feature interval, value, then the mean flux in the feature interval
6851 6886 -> 0.1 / 15.1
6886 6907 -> -0.2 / 15.2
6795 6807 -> 0.1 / 15.3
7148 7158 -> 0.0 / 14.3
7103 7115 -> -0.3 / 14.8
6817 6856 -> -0.4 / 15.4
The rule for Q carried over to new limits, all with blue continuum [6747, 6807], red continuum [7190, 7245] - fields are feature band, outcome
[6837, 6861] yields 0.00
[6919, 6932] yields 0.01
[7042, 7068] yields 0.00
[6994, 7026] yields 0.03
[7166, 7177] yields 0.01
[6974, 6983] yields 0.01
